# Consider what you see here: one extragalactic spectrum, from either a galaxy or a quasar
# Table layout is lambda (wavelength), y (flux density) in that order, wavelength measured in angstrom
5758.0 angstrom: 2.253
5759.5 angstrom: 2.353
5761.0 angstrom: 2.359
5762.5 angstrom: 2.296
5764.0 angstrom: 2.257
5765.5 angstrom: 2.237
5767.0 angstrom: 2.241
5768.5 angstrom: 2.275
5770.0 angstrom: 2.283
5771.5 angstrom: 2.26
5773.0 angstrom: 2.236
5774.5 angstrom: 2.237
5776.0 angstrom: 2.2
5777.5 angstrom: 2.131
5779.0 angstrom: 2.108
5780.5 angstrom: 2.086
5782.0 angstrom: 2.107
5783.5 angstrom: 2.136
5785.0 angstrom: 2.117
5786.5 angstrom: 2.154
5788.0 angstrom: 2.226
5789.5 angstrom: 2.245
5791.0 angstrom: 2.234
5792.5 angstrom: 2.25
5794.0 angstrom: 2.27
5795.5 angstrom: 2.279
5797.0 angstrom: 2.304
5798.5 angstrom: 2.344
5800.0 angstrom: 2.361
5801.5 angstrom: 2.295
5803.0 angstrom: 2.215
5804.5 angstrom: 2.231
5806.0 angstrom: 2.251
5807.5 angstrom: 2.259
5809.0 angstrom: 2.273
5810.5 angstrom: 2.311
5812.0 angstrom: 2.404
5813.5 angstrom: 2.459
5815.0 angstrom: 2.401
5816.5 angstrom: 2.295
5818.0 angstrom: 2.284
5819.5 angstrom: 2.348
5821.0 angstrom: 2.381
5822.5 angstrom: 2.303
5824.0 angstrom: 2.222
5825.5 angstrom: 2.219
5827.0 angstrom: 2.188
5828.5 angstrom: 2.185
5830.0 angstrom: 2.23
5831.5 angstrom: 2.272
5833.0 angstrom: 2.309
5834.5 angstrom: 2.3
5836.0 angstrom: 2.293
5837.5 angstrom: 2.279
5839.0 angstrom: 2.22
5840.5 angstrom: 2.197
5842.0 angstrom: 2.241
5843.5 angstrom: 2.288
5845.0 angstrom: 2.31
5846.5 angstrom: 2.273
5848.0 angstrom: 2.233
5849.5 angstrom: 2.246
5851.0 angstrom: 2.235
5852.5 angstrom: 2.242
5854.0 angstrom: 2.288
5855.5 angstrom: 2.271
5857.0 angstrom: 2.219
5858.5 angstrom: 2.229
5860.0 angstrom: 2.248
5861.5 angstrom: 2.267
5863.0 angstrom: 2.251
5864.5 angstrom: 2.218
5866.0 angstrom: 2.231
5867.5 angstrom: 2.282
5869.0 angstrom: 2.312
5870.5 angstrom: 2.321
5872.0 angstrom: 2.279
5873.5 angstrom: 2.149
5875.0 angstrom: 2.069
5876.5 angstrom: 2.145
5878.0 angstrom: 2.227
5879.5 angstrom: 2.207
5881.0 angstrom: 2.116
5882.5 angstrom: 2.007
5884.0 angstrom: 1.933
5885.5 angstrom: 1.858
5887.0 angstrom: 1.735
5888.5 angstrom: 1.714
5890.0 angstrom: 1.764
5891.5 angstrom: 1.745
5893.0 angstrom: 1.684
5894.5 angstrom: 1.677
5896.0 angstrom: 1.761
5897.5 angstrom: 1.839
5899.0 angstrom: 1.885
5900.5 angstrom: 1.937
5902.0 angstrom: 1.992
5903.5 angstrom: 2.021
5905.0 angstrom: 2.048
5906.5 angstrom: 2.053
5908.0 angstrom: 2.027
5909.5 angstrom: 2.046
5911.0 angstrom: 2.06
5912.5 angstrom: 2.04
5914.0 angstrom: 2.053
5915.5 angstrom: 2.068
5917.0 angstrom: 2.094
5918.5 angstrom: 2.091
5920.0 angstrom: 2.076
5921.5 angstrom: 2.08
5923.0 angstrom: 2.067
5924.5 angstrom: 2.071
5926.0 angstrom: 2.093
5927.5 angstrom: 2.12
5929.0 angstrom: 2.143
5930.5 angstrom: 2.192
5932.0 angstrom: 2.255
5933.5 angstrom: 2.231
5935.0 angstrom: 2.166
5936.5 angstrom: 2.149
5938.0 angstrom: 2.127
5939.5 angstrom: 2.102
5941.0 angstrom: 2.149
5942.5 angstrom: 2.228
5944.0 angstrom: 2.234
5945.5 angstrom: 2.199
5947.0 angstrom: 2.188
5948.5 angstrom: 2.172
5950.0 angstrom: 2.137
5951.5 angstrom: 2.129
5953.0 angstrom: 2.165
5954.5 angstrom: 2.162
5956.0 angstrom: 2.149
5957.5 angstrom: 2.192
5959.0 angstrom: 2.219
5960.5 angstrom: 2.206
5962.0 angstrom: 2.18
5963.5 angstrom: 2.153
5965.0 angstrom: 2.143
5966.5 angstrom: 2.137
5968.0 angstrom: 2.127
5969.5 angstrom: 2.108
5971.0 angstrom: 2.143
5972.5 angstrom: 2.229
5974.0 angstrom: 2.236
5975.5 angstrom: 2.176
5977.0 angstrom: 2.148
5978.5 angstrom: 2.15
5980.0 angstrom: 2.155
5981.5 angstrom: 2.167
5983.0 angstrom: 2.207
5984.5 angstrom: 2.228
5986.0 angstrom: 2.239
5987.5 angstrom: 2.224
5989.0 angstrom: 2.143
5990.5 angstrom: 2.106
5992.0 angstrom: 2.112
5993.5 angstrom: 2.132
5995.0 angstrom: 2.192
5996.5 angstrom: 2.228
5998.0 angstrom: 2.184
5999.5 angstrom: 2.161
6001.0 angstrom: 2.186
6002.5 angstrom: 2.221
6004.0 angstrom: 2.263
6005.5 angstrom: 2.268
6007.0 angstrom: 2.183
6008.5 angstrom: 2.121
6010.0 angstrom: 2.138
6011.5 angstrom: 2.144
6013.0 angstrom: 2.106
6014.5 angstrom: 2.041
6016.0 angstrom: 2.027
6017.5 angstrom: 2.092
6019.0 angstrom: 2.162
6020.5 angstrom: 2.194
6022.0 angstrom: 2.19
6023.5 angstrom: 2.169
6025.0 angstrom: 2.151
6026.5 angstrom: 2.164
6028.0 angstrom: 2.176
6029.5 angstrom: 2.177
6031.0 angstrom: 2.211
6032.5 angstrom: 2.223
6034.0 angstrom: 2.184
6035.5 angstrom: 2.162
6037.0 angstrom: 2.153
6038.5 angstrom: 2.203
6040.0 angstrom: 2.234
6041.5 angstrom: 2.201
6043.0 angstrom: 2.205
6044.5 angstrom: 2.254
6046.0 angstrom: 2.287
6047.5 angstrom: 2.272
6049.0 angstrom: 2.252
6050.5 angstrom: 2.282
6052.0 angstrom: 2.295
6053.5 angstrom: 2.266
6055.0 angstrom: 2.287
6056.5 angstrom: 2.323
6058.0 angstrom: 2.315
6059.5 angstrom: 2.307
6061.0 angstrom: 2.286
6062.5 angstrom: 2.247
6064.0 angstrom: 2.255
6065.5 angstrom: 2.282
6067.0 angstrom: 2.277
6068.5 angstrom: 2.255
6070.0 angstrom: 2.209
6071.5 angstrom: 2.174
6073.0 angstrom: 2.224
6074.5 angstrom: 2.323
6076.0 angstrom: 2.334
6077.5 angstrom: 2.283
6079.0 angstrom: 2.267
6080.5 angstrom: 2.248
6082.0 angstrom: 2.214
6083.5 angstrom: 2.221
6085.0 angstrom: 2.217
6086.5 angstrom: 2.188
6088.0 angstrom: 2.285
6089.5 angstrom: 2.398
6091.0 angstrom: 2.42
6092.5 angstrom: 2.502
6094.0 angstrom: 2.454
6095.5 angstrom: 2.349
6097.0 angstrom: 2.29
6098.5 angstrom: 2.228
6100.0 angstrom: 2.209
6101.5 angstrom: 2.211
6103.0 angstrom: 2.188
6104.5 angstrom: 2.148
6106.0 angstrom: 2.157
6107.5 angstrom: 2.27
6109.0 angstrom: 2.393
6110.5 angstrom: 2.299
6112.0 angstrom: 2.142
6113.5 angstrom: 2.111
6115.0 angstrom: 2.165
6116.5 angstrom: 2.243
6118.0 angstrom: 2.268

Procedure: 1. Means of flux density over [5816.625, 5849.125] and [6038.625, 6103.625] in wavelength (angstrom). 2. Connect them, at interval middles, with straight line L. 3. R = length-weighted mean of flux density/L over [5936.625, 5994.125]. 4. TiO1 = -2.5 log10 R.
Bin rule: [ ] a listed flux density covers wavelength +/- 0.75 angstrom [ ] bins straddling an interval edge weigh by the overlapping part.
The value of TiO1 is 0.05 mag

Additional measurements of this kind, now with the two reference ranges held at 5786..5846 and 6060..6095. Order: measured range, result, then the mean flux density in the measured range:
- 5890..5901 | 0.27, 1.78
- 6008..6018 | 0.09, 2.1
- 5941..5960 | 0.05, 2.18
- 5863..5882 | 0.03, 2.21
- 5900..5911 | 0.13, 2.02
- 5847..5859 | 0.02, 2.25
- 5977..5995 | 0.06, 2.17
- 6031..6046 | 0.04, 2.21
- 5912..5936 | 0.08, 2.12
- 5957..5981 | 0.06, 2.17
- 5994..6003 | 0.04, 2.19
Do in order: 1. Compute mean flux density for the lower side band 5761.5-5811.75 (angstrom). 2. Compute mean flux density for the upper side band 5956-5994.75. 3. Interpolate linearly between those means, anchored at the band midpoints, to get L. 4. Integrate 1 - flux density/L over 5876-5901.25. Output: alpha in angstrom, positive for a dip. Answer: 3.5 angstrom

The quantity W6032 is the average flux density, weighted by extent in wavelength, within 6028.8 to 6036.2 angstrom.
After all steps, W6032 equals 2.19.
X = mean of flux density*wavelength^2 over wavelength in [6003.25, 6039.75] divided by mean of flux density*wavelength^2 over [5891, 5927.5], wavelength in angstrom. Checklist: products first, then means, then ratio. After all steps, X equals 1.1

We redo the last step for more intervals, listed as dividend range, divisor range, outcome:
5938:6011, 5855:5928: 1.09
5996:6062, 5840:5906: 1.11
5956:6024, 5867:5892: 1.10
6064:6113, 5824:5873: 1.09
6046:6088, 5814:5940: 1.13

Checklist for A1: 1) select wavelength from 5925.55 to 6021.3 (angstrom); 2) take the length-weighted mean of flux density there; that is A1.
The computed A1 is 2.17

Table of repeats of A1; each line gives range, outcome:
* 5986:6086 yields 2.21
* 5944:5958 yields 2.17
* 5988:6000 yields 2.16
